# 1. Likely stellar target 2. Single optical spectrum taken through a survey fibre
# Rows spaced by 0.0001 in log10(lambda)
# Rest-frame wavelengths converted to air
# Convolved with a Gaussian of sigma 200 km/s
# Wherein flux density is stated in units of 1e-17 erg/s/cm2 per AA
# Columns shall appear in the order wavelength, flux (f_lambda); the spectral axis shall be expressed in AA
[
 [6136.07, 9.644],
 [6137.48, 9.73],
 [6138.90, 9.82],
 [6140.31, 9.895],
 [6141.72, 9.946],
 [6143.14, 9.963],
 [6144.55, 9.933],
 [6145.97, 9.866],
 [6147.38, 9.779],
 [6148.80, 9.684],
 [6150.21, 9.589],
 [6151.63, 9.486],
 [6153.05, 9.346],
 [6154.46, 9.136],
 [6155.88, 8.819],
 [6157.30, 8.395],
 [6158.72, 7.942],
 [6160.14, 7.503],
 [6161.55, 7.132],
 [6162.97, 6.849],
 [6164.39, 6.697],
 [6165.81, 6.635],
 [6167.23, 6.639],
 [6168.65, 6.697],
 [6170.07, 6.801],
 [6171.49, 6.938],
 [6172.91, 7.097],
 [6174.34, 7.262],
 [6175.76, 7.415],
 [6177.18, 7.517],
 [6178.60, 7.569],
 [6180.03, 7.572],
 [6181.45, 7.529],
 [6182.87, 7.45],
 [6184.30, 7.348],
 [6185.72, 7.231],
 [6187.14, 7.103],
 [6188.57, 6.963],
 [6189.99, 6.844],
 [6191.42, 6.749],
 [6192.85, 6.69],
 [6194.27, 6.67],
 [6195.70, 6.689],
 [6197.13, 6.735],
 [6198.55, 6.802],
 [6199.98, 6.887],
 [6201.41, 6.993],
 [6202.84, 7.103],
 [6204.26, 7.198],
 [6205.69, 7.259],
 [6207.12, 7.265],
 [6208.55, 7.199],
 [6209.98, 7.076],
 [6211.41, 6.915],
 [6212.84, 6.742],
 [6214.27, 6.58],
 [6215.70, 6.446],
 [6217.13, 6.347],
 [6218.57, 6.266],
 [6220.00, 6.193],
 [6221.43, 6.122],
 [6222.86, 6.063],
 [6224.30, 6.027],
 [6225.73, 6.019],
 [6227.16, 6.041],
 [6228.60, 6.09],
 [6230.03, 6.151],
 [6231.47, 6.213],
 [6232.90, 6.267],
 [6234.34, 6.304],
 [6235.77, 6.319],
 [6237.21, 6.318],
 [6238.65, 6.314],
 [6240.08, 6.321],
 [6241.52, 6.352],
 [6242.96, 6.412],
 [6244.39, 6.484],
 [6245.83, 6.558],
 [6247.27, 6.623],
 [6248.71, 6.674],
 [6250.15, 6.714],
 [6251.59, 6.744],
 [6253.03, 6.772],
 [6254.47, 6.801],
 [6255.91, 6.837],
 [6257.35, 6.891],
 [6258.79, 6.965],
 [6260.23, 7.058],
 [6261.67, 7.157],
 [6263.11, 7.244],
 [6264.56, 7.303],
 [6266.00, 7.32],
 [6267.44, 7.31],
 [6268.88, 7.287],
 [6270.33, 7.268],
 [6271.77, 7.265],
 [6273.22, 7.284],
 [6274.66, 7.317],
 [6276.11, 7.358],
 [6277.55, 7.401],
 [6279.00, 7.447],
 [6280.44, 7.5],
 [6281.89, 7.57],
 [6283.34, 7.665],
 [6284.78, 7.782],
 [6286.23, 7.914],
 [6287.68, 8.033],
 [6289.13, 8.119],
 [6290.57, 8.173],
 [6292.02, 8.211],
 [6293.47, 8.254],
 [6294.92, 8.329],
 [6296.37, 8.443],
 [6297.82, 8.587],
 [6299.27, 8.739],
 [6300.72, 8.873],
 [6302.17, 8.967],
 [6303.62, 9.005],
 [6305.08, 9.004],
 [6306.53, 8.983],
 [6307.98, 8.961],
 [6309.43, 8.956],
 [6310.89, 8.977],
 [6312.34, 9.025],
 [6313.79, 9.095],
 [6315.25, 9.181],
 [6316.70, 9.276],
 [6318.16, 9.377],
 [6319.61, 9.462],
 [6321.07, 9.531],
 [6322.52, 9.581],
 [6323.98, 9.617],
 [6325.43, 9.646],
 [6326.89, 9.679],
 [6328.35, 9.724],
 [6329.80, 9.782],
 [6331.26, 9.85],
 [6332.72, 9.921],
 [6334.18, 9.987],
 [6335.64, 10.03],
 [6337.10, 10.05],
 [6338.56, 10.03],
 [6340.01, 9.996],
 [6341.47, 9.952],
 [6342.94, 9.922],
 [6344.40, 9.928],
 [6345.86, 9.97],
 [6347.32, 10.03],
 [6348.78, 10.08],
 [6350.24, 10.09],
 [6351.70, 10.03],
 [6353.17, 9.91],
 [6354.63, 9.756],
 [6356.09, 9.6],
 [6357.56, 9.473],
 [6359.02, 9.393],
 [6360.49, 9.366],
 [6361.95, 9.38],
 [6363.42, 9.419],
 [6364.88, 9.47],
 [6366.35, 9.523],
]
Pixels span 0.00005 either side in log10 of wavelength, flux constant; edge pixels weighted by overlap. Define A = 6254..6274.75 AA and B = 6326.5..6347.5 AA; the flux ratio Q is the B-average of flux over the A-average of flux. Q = 1.39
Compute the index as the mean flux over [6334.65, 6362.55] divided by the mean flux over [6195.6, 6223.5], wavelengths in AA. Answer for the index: 1.5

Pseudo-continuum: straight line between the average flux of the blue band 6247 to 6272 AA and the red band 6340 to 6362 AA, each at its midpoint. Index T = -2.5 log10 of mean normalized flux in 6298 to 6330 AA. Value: -0.07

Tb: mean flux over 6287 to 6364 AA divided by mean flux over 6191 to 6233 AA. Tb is 1.4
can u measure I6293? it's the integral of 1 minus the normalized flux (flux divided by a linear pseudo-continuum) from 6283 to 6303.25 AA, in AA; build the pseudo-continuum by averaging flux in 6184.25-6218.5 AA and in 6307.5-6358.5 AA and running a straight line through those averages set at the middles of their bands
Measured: 1.2 AA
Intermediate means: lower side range 6.89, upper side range 9.67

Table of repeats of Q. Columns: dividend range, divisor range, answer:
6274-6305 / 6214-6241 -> 1.30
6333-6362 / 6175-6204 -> 1.39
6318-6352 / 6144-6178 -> 1.23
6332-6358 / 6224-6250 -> 1.57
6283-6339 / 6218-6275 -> 1.36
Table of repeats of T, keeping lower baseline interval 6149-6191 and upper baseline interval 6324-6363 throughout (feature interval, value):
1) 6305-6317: 0.04 mag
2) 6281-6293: 0.15 mag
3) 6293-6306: 0.07 mag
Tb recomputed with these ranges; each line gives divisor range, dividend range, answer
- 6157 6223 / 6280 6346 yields 1.30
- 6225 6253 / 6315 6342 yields 1.53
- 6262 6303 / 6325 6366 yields 1.25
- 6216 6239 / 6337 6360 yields 1.60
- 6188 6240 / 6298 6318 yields 1.37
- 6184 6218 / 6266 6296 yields 1.11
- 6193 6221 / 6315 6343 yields 1.43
